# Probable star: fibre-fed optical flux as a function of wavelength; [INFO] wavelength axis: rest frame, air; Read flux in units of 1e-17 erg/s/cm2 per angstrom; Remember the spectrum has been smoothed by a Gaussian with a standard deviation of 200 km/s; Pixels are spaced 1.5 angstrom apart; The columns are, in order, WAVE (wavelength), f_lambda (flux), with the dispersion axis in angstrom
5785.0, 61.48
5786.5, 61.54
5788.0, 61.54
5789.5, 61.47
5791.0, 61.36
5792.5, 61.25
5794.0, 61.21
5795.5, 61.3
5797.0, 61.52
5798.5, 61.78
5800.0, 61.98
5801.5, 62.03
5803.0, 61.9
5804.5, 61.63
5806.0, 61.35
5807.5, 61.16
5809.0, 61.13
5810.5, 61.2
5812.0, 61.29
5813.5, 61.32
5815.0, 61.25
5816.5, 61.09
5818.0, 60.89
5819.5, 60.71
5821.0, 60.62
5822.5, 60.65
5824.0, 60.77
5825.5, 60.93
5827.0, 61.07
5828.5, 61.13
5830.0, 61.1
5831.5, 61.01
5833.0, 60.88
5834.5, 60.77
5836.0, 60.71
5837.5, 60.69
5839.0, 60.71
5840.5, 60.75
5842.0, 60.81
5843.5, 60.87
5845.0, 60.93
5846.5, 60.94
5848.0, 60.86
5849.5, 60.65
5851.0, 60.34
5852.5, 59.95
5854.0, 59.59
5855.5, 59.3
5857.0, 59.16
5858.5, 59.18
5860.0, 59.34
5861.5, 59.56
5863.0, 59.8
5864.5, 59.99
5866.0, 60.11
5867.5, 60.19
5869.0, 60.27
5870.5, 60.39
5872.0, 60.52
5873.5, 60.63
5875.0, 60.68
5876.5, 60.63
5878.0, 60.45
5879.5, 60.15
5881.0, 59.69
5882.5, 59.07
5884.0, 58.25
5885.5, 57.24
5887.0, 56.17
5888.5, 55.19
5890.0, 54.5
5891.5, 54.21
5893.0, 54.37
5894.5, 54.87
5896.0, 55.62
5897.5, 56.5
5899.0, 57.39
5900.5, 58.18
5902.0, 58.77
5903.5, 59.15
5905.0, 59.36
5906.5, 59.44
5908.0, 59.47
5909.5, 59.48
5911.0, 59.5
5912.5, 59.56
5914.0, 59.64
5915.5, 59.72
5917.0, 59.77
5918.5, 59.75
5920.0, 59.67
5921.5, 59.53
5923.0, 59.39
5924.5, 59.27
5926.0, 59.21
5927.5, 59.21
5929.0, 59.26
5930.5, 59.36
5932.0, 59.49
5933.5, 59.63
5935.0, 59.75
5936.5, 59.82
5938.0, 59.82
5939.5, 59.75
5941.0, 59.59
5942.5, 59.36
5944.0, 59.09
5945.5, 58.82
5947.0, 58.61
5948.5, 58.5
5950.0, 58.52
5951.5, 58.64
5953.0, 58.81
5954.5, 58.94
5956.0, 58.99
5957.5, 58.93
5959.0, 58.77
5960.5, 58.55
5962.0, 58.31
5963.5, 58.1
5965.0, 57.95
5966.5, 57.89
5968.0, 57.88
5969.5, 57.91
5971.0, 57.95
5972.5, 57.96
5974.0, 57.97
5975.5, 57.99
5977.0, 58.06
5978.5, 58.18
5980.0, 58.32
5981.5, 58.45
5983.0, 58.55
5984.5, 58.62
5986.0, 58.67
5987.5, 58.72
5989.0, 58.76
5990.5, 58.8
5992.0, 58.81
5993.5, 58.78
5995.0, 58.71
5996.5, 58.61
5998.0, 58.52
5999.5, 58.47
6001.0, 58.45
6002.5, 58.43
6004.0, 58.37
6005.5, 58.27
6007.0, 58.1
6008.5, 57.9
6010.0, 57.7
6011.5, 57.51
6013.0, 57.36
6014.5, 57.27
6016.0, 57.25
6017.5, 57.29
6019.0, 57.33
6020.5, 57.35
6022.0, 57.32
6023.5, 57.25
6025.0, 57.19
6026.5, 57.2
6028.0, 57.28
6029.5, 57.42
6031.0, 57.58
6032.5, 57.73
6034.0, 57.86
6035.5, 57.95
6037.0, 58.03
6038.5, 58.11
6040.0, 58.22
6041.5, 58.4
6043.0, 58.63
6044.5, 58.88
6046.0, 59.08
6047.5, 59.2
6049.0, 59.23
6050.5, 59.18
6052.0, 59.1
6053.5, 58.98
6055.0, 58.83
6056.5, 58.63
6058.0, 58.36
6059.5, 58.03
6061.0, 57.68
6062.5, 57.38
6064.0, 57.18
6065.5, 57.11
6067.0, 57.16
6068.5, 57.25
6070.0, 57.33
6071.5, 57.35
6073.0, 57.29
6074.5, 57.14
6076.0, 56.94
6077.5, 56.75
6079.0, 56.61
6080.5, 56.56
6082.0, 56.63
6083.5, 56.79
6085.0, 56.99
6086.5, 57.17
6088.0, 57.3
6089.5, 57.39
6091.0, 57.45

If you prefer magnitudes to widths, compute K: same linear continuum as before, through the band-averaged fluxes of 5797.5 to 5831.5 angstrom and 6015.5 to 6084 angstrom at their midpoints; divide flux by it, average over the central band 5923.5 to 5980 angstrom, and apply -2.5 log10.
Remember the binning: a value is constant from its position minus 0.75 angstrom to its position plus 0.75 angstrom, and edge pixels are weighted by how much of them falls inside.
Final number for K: 0.01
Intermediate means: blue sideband 61.2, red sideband 57.7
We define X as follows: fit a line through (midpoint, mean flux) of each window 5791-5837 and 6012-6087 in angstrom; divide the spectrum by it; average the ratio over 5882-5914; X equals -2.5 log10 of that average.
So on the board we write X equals 0.05 mag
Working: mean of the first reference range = 61.2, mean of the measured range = 57.5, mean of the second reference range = 57.7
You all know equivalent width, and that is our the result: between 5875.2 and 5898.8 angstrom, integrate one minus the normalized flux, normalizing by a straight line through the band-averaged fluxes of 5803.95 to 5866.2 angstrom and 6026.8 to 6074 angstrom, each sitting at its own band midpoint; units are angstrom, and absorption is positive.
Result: 1.1 angstrom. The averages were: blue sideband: 60.6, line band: 57.2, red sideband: 58.1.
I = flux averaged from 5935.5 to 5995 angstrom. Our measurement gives 58.6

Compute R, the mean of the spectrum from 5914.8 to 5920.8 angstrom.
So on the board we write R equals 59.7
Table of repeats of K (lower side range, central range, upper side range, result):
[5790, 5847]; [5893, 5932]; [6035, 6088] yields 0.02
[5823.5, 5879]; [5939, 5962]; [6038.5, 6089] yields 0.01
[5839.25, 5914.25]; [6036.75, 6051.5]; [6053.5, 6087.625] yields -0.02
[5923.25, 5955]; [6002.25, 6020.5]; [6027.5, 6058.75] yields 0.02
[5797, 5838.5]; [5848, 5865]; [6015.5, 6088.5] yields 0.01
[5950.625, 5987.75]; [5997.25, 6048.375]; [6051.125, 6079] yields 0.00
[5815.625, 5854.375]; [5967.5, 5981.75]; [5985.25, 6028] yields 0.01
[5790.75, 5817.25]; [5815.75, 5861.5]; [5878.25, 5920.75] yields -0.01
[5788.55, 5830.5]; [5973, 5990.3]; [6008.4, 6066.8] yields 0.01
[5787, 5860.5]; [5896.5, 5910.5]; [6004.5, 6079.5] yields 0.02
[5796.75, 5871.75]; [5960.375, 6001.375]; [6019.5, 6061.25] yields 0.01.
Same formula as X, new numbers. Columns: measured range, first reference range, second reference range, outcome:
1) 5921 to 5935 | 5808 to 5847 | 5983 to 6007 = 0.00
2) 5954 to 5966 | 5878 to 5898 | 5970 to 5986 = -0.01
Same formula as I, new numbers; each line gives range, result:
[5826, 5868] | 60.4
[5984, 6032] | 58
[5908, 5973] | 59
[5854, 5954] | 58.9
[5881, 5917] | 57.7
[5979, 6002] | 58.6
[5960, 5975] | 58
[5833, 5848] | 60.8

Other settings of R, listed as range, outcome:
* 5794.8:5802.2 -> 61.7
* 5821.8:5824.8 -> 60.7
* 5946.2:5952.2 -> 58.6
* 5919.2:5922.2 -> 59.6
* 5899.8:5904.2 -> 58.7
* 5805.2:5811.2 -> 61.2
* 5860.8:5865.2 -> 59.8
